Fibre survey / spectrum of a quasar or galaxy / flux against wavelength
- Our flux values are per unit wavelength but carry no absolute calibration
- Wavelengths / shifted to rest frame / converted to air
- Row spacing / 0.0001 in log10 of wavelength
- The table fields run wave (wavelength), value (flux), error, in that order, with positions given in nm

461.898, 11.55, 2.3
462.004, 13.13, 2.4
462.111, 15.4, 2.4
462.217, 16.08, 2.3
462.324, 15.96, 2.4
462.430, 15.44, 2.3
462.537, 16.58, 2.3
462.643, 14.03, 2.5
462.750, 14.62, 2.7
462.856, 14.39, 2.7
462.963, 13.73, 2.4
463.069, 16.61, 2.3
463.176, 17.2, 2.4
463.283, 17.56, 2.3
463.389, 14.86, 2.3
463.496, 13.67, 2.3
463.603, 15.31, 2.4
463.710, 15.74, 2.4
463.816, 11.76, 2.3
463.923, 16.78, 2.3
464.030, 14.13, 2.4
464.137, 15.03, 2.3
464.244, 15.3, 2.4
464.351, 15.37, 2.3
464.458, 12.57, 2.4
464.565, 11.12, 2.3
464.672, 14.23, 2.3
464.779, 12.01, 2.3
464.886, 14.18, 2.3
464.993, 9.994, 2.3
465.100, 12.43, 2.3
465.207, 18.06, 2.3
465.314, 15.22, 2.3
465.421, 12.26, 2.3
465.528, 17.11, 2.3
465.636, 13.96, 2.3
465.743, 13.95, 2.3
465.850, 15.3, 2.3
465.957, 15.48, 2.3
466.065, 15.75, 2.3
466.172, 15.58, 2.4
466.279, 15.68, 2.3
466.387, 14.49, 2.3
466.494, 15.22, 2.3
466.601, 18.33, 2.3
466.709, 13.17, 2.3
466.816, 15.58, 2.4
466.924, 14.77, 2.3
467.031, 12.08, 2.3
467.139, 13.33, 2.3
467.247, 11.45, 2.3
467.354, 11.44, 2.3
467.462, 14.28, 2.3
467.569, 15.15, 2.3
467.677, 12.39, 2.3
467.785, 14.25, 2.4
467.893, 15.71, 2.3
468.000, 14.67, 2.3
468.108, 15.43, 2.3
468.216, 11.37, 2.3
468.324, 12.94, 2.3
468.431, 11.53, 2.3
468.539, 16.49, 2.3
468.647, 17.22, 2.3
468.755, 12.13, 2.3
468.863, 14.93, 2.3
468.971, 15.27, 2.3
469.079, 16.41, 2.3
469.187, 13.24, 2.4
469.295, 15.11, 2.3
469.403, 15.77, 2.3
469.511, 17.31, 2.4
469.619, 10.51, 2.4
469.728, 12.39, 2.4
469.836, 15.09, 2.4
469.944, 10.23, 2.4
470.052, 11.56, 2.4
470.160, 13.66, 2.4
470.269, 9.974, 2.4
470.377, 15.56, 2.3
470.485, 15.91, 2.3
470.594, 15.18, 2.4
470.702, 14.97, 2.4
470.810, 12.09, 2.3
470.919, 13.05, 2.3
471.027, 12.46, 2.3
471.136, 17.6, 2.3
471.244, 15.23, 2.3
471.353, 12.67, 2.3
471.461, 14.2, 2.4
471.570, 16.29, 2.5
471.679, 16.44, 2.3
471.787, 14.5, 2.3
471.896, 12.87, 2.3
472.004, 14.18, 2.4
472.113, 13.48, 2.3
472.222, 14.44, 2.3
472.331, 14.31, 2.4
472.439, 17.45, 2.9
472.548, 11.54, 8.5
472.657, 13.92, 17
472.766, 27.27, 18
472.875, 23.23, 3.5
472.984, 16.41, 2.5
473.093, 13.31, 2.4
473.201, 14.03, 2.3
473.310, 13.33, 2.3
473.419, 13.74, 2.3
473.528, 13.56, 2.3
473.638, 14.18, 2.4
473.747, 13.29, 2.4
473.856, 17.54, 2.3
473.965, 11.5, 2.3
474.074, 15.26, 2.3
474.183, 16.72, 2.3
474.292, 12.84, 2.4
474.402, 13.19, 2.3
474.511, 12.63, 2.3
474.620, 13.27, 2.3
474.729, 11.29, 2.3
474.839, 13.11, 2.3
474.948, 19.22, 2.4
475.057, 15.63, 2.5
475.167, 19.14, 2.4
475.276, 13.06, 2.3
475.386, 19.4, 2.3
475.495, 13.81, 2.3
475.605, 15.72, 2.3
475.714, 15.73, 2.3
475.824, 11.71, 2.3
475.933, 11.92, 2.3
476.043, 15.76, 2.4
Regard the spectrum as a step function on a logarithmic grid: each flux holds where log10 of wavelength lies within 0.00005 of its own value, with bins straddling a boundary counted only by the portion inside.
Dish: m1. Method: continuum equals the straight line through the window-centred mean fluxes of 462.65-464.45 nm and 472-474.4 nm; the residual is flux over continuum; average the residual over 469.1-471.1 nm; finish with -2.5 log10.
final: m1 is 0.11 mag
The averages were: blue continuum 15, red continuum 15.2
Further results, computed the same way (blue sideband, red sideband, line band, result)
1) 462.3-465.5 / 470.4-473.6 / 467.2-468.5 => 0.11 mag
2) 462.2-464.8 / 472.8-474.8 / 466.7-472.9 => 0.02 mag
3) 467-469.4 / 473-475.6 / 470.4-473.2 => -0.07 mag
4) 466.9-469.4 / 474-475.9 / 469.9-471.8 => 0.02 mag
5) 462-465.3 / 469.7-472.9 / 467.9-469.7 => 0.02 mag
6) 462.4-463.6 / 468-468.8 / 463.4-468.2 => 0.02 mag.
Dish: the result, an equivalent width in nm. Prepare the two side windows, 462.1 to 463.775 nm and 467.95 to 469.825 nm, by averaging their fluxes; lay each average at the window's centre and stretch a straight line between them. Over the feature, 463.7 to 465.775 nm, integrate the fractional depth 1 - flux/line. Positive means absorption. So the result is 0.146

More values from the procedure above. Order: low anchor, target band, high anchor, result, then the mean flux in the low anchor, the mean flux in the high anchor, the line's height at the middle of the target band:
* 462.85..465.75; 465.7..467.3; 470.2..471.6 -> -0.03 nm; 14.5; 14.2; 14.4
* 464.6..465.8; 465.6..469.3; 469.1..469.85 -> -0.08 nm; 13.9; 14.2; 14.1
